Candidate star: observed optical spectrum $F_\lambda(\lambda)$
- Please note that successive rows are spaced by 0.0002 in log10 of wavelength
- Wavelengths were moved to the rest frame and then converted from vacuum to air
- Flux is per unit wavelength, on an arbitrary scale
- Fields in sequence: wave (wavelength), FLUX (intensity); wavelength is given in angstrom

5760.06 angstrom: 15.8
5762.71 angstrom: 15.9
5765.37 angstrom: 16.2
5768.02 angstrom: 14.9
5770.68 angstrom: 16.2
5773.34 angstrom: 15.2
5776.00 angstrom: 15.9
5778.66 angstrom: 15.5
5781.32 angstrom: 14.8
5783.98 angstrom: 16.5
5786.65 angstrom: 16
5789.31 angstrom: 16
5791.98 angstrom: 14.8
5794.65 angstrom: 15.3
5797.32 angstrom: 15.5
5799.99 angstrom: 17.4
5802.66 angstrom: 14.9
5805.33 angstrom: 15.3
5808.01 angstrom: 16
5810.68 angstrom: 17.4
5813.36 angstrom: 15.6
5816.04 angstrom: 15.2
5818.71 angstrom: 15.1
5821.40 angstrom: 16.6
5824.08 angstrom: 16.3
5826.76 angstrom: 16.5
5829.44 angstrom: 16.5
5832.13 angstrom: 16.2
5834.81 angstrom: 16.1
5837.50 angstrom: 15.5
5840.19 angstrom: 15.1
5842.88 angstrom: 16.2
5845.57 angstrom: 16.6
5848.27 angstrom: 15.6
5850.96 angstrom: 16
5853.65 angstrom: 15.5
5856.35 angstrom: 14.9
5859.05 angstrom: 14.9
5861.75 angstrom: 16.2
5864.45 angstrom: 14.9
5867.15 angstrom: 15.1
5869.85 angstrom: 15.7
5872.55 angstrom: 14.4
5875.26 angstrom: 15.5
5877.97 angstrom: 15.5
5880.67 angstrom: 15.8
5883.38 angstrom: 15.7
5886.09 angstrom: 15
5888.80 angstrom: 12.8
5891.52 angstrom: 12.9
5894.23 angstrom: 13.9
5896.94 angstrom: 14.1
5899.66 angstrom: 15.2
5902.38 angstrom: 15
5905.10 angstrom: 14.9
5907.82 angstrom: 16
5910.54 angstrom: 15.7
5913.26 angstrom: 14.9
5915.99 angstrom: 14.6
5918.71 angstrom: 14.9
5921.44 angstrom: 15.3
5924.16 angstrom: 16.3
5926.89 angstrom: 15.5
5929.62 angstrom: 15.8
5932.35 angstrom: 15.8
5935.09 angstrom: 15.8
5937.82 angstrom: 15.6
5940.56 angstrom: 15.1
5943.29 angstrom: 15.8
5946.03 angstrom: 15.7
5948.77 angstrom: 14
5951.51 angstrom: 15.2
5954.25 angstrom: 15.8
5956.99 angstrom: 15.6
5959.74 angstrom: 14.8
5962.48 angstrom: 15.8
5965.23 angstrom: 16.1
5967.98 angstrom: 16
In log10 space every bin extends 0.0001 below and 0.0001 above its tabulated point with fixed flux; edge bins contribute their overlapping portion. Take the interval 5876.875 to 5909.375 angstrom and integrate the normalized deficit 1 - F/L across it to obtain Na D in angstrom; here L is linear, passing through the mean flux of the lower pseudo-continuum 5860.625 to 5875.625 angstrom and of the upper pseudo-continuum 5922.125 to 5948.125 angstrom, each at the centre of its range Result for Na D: 1.4 angstrom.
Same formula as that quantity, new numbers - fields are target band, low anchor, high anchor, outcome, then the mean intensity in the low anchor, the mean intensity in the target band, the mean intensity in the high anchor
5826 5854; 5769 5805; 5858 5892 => -1.31 angstrom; 15.7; 16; 15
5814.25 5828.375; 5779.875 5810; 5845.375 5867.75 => -0.29 angstrom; 15.7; 15.9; 15.5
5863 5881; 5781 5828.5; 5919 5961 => 0.48 angstrom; 15.9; 15.3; 15.5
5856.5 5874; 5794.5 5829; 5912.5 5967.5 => 0.63 angstrom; 16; 15.2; 15.4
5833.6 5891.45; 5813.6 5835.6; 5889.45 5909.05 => -0.24 angstrom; 16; 15.3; 14.5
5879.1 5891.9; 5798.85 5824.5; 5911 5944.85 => 0.87 angstrom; 16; 14.6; 15.5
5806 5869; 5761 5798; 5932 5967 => -1.01 angstrom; 15.6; 15.8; 15.5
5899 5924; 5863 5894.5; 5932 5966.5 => -0.19 angstrom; 14.8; 15.2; 15.5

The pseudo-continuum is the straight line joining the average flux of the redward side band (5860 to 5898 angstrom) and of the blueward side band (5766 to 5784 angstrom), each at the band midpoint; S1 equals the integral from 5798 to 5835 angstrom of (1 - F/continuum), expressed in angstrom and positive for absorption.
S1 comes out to -2.0 angstrom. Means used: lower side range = 15.5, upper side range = 14.8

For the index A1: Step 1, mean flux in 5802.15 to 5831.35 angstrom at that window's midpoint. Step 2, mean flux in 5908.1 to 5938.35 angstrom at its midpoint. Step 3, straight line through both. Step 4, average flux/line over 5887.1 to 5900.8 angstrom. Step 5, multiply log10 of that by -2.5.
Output 0.14 mag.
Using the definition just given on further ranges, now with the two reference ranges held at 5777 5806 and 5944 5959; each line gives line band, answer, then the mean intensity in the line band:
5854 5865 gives 0.016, 15.3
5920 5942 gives -0.024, 15.6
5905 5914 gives -0.008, 15.5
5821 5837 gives -0.052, 16.3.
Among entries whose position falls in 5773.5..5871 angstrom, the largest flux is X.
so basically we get 17.4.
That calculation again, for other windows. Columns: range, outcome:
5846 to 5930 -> 16.3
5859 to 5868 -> 16.2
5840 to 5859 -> 16.6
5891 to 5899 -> 14.1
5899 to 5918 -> 16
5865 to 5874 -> 15.7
